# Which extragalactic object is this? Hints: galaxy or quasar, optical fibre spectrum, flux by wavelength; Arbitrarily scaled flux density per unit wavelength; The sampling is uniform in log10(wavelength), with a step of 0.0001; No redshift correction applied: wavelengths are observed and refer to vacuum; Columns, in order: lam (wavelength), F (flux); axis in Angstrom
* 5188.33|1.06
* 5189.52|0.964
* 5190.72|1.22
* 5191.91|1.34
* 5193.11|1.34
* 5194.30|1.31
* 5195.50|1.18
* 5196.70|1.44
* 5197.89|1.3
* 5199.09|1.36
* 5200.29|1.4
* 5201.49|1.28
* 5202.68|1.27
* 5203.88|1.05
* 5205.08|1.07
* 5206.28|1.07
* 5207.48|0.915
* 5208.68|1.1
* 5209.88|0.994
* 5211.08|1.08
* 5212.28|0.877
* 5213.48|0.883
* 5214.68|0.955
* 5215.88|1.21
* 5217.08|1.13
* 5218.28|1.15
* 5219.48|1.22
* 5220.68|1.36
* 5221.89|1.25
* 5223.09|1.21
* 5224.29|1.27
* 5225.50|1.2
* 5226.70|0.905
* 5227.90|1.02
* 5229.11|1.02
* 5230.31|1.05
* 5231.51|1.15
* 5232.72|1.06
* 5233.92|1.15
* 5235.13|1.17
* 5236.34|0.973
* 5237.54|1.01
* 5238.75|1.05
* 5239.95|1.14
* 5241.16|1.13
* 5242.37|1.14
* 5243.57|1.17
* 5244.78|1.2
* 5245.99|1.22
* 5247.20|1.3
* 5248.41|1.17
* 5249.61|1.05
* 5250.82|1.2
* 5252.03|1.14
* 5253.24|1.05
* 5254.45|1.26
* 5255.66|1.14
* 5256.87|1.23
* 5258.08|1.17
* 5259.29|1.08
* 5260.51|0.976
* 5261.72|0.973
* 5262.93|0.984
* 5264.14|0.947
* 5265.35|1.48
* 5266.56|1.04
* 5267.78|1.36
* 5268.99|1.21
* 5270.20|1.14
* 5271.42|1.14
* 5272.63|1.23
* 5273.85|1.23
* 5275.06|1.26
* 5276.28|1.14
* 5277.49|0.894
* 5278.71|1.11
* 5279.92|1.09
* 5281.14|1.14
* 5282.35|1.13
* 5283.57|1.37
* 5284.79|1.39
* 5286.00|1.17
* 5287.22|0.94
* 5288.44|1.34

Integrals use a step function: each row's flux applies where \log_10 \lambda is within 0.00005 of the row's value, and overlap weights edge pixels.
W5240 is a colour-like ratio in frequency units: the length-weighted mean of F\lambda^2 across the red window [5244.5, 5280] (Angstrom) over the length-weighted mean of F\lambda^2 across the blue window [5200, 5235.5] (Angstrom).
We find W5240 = 1.05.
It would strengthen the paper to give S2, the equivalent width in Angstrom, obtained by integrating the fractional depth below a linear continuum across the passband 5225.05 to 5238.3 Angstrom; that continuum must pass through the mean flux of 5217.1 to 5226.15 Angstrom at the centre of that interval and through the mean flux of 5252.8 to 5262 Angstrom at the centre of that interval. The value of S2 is 1.5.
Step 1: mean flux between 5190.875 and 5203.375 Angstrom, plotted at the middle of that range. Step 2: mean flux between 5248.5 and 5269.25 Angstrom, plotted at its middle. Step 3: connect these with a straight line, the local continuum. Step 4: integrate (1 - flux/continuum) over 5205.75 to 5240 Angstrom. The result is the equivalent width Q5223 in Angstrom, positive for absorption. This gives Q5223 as 4.2 Angstrom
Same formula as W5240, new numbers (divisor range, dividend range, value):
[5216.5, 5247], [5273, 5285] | 1.05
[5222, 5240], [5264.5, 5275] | 1.13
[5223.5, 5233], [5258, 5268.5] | 1.03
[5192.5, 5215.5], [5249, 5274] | 1.01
